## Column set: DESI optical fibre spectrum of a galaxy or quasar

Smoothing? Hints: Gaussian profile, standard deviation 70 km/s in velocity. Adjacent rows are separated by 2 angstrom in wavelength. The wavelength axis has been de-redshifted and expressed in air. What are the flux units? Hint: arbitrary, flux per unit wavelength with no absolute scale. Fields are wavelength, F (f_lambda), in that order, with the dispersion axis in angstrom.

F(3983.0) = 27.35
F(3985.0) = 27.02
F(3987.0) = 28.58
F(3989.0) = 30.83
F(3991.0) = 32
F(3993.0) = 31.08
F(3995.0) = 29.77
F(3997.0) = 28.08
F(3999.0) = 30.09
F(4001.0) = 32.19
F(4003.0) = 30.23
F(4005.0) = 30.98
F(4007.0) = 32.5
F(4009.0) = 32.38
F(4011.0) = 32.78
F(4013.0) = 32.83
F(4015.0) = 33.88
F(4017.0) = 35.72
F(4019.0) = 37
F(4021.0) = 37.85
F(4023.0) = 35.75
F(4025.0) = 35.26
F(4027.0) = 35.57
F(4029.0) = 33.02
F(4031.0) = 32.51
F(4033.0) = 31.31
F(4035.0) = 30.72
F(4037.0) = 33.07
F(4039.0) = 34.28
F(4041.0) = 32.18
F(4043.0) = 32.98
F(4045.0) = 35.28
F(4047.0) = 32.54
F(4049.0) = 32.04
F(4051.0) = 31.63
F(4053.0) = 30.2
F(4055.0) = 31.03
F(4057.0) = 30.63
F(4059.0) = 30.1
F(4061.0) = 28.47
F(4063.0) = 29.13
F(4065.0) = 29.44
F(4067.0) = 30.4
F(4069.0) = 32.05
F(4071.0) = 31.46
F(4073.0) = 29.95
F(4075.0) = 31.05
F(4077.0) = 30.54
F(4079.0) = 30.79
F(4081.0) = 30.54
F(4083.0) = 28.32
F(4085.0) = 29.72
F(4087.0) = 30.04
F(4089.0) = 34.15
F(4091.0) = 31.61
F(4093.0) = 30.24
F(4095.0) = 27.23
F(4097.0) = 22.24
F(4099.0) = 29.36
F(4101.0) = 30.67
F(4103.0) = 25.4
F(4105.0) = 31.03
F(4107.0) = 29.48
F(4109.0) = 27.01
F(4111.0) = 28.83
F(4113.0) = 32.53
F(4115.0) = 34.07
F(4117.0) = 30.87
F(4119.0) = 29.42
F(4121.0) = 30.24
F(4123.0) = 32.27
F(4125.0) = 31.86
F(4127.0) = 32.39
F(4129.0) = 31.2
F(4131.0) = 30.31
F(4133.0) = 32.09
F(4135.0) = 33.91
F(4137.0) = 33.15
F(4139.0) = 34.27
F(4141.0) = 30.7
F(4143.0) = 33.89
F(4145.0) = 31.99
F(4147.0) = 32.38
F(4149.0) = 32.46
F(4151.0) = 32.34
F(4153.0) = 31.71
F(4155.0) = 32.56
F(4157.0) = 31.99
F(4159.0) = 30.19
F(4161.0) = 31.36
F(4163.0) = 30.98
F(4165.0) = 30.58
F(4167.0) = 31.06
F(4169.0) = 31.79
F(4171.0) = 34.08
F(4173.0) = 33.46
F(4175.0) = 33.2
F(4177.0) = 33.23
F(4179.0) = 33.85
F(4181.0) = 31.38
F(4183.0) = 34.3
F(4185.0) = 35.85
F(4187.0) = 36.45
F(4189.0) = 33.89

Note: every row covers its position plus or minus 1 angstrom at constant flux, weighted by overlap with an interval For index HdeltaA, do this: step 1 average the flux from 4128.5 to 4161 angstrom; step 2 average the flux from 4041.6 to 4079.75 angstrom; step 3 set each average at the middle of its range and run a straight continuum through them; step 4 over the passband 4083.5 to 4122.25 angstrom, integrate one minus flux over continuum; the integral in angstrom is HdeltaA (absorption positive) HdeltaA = 2.4 angstrom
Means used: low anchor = 31.1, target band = 29.7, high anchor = 32.2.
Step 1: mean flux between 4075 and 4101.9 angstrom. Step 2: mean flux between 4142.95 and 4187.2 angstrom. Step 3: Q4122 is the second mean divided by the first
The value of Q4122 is 1.10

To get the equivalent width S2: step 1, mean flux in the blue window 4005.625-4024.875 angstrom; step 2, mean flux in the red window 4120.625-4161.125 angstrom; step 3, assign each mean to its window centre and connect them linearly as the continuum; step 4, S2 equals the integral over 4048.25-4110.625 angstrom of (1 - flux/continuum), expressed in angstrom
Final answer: 6.4 angstrom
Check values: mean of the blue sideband 34.5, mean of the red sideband 32.1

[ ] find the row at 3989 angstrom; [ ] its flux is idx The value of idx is 30.83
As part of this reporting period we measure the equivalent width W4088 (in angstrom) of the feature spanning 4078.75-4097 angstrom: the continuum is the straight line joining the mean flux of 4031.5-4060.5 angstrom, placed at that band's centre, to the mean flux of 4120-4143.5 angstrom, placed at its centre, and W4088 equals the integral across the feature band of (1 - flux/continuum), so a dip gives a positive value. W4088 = 1.26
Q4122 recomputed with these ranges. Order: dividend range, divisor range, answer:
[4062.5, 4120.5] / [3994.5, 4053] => 0.91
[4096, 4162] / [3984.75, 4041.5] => 0.96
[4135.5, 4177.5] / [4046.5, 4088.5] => 1.06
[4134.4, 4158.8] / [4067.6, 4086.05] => 1.07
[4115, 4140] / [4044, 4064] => 1.03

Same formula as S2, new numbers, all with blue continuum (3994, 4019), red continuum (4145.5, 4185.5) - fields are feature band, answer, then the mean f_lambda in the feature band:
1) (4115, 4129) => 0.4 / 31.4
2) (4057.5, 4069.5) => 0.8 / 29.9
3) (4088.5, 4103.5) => 1.6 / 28.8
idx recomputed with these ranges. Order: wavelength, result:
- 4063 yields 29.13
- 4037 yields 33.07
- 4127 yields 32.39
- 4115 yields 34.07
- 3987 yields 28.58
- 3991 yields 32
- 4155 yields 32.56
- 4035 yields 30.72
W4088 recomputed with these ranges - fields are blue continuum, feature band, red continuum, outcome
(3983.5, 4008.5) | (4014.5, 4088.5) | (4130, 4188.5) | -2.45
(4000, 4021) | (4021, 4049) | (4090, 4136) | -0.85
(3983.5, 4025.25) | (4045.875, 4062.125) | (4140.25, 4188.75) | 0.71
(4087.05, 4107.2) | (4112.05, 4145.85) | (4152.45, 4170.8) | -1.97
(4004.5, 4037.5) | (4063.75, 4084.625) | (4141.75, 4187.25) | 1.82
